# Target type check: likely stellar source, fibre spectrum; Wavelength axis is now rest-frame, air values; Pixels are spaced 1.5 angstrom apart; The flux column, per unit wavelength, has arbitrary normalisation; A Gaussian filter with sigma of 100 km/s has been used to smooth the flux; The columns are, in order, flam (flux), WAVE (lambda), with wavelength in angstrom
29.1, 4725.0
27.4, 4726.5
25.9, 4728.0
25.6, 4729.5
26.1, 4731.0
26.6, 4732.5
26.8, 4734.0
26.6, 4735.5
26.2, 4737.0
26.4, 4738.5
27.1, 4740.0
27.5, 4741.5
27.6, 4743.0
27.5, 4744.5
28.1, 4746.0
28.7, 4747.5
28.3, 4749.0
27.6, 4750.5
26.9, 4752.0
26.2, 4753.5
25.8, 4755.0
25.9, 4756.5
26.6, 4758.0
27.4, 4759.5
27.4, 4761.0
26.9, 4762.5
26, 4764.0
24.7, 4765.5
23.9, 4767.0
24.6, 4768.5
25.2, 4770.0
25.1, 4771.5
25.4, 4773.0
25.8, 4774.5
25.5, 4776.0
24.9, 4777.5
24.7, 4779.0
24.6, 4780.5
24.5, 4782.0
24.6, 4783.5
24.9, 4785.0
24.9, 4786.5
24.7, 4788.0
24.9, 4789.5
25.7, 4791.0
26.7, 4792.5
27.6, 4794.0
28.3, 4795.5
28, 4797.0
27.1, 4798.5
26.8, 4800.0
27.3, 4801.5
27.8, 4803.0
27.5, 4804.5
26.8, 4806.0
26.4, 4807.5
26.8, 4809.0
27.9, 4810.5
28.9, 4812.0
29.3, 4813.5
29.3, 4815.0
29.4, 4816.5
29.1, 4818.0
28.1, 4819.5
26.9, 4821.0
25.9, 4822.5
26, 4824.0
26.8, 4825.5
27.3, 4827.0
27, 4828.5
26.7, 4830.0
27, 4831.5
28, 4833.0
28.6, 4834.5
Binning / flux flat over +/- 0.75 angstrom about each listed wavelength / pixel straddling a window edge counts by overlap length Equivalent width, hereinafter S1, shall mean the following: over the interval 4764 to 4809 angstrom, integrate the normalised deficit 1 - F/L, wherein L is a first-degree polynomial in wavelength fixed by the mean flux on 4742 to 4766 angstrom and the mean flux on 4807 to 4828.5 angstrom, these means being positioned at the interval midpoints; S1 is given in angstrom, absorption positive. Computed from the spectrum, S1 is 2.5 angstrom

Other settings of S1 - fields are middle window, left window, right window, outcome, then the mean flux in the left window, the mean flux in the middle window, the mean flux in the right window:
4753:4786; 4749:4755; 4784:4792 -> 0.70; 26.9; 25.5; 25.1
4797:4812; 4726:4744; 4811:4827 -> 0.23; 26.7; 27.3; 27.9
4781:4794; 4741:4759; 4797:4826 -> 1.05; 27.2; 25.2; 27.6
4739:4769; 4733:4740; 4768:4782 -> -0.99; 26.6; 26.8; 25.1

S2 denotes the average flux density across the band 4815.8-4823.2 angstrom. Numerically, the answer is 27.9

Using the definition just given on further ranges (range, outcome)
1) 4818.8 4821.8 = 27.5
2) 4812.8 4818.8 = 29.3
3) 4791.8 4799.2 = 27.5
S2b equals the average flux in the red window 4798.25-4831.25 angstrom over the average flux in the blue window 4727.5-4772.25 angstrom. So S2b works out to 1.0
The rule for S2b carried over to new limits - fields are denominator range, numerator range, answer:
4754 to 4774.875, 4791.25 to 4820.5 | 1.08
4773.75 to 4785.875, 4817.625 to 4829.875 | 1.08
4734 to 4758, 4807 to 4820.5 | 1.05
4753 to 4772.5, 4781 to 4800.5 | 1.01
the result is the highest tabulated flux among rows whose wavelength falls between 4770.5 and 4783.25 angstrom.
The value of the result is 25.8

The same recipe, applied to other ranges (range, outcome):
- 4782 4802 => 28.3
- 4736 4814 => 29.3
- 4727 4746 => 28.1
